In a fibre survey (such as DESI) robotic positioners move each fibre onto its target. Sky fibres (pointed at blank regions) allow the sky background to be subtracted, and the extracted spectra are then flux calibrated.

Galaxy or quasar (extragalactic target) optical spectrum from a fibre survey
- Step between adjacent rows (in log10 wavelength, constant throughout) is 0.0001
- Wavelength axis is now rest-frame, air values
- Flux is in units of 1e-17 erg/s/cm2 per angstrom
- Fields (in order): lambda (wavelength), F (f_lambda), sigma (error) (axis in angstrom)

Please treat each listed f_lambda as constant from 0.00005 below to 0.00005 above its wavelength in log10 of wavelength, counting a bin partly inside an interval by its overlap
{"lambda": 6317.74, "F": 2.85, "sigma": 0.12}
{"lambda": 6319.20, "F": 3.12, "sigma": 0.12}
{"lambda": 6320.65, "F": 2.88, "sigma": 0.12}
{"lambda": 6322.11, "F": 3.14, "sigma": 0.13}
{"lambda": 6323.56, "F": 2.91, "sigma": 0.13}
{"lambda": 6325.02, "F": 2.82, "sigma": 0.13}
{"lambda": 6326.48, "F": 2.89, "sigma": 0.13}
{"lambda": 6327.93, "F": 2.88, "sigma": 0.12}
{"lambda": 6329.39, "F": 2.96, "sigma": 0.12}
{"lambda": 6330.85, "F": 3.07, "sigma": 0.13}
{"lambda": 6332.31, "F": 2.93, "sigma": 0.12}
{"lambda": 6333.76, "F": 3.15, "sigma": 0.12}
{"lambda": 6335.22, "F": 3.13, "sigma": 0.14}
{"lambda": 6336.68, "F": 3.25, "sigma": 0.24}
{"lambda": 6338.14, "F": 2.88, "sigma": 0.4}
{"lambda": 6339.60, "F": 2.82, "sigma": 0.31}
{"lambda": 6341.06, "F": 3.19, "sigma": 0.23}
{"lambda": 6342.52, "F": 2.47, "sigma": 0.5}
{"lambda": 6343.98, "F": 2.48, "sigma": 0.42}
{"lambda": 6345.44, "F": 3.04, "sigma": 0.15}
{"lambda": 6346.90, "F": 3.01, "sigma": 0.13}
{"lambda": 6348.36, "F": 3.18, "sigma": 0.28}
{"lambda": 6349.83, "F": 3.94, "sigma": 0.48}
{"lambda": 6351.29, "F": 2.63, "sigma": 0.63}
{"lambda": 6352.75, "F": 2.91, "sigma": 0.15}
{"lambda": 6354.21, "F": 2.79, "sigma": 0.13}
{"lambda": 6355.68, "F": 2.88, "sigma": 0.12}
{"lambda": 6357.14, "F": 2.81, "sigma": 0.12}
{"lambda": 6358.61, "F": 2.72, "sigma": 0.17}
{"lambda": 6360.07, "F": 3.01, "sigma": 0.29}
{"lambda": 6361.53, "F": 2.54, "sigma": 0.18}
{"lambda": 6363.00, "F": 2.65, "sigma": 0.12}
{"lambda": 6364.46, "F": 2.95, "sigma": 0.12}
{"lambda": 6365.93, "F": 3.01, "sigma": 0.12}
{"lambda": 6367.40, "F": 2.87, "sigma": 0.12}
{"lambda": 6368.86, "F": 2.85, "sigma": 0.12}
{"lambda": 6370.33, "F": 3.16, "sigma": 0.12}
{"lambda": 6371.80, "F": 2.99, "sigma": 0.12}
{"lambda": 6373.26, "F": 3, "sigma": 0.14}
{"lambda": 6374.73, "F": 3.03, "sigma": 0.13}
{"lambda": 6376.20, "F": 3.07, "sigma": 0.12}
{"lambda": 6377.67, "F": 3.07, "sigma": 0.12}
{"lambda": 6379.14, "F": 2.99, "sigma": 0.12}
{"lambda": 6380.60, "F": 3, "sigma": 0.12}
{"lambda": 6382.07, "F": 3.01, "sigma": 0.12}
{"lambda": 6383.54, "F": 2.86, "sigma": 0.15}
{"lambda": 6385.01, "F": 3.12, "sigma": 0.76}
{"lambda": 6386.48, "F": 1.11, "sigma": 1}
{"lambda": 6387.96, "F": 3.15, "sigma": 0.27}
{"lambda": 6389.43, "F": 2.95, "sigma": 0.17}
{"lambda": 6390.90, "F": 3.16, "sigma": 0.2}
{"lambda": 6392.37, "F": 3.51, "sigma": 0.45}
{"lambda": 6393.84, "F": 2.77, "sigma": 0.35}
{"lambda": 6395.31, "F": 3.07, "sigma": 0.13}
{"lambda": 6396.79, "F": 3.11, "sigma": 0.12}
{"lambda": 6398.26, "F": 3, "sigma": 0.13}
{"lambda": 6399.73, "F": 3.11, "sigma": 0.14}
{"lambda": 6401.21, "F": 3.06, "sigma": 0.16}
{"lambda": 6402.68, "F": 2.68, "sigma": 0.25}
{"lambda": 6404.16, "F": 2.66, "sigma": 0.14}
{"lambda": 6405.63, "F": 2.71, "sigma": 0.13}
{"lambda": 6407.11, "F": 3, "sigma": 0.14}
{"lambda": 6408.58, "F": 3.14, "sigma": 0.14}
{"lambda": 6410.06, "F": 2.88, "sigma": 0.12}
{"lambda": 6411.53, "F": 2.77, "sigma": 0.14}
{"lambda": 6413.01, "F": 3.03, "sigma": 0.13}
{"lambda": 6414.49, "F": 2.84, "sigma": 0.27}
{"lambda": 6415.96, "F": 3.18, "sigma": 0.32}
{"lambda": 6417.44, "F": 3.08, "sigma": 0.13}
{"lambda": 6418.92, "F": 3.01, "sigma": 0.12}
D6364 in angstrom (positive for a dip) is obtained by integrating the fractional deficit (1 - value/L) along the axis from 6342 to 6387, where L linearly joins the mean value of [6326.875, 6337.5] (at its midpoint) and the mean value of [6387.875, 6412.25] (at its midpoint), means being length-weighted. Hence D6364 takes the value 1.94 angstrom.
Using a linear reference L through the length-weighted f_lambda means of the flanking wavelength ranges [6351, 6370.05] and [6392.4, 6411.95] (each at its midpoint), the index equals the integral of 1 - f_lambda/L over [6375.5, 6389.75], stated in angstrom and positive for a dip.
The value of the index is 0.30 angstrom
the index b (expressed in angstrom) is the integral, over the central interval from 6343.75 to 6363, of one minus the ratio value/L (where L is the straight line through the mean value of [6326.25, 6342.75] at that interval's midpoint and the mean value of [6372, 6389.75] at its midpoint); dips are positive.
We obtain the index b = 0.1 angstrom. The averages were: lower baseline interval 2.99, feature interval 2.92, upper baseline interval 2.87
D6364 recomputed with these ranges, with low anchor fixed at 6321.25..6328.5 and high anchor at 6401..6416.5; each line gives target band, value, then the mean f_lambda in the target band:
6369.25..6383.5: -0.6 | 3.02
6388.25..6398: -0.6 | 3.09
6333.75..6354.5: -0.5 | 2.99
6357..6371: 0.3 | 2.86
